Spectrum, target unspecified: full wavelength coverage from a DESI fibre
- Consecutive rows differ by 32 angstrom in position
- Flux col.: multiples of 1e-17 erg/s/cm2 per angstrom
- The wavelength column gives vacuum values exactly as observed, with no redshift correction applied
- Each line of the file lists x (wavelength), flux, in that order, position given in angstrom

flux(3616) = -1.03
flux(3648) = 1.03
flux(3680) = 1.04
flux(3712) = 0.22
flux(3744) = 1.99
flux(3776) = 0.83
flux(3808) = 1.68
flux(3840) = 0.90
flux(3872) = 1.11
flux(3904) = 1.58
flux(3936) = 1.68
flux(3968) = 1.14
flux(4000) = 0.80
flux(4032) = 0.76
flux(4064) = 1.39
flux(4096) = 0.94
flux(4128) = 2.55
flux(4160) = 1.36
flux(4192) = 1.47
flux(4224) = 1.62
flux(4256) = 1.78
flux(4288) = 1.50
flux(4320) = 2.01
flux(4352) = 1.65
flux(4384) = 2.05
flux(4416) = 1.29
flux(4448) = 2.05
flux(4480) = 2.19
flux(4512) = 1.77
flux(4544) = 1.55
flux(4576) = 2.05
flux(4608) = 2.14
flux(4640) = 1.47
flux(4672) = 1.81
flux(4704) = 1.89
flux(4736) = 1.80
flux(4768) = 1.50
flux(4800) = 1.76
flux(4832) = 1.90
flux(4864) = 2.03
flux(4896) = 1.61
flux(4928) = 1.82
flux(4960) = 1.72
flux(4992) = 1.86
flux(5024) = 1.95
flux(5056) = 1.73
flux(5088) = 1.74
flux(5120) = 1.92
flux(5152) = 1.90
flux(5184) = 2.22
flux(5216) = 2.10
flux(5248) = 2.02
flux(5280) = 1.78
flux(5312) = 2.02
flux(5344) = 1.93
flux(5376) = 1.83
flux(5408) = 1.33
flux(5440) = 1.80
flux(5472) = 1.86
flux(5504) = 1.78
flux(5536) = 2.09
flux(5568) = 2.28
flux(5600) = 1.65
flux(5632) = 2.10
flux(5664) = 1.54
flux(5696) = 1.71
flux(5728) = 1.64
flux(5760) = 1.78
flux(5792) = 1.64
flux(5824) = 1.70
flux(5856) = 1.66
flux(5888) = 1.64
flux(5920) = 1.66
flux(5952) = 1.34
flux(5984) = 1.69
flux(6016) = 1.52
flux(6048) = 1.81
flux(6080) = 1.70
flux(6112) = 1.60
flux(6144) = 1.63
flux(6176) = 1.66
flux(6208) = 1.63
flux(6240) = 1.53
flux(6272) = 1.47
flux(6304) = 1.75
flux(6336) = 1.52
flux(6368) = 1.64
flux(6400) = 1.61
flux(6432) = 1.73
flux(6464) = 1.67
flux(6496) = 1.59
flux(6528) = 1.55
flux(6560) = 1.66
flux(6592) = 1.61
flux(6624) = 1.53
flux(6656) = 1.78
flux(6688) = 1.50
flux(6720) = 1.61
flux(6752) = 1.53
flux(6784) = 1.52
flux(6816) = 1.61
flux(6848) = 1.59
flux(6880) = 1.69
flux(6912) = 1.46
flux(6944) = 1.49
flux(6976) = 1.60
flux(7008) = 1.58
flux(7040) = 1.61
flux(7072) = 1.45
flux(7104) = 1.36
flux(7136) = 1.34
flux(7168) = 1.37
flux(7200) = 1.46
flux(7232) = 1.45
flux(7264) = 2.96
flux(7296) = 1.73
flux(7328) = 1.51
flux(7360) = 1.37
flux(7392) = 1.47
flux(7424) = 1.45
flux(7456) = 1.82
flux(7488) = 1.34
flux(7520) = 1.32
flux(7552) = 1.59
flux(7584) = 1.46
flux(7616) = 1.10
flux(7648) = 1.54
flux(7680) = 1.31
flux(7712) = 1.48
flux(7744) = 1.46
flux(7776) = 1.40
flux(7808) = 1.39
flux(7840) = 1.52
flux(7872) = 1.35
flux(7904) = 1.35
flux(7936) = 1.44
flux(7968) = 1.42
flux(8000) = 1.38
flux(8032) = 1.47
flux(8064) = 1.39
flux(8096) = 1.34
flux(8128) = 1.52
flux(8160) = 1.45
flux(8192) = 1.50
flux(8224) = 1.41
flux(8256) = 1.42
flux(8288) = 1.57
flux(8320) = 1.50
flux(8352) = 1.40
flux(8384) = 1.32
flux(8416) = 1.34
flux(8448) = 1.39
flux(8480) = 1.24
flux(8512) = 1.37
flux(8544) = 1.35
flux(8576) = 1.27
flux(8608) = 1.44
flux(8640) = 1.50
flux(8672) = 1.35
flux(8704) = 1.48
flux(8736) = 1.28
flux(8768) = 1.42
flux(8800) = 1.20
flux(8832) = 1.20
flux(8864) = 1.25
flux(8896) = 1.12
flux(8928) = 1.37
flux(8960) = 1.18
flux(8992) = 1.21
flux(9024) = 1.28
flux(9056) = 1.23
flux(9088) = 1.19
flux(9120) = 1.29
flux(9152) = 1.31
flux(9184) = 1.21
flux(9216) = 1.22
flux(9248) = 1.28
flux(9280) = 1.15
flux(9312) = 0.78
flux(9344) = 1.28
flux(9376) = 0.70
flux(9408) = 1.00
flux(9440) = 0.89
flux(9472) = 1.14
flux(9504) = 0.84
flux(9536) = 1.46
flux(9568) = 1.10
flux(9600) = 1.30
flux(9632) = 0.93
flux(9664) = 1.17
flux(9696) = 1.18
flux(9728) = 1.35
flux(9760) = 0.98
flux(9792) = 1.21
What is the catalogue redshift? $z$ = 0.11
